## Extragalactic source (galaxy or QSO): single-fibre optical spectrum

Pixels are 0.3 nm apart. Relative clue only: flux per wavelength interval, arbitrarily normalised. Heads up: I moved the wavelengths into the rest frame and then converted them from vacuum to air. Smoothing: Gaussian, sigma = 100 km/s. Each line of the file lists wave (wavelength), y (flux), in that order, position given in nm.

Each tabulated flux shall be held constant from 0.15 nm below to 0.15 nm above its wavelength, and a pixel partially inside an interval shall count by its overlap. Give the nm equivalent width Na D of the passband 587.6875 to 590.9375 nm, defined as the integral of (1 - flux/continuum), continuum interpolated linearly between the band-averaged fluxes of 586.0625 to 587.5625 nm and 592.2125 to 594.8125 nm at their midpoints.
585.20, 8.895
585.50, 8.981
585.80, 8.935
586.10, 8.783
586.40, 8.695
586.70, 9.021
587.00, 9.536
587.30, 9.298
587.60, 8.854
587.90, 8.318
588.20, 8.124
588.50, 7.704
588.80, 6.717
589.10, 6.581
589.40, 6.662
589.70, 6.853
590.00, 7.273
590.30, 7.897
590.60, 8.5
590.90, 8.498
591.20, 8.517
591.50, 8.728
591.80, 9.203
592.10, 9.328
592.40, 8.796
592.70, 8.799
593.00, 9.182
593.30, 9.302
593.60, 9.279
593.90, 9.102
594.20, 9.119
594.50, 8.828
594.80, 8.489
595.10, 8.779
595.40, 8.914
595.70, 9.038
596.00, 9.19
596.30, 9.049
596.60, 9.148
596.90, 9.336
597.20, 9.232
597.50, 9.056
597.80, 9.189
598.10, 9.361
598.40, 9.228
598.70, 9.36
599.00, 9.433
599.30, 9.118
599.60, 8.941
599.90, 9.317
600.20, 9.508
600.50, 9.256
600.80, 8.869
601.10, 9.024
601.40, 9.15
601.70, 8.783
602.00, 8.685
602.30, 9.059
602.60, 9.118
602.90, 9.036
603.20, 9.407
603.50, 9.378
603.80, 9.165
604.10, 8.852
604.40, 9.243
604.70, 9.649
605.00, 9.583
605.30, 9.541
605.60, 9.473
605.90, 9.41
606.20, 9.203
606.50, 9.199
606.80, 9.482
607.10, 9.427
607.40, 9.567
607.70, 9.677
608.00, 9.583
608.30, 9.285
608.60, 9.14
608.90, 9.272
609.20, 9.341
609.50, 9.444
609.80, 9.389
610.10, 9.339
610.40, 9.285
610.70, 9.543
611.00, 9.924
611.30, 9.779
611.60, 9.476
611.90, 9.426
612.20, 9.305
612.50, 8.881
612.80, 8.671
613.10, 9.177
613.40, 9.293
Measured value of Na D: 0.540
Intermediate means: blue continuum 9.07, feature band 7.55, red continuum 9.02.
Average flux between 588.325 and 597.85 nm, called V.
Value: 8.56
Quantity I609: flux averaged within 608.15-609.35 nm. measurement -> 9.26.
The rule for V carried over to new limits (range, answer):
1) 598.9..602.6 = 9.09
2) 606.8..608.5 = 9.49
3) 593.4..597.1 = 9.03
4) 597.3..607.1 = 9.22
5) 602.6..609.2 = 9.35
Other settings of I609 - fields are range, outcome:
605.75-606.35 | 9.31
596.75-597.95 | 9.2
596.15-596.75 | 9.1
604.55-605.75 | 9.56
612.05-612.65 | 9.09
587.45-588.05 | 8.59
